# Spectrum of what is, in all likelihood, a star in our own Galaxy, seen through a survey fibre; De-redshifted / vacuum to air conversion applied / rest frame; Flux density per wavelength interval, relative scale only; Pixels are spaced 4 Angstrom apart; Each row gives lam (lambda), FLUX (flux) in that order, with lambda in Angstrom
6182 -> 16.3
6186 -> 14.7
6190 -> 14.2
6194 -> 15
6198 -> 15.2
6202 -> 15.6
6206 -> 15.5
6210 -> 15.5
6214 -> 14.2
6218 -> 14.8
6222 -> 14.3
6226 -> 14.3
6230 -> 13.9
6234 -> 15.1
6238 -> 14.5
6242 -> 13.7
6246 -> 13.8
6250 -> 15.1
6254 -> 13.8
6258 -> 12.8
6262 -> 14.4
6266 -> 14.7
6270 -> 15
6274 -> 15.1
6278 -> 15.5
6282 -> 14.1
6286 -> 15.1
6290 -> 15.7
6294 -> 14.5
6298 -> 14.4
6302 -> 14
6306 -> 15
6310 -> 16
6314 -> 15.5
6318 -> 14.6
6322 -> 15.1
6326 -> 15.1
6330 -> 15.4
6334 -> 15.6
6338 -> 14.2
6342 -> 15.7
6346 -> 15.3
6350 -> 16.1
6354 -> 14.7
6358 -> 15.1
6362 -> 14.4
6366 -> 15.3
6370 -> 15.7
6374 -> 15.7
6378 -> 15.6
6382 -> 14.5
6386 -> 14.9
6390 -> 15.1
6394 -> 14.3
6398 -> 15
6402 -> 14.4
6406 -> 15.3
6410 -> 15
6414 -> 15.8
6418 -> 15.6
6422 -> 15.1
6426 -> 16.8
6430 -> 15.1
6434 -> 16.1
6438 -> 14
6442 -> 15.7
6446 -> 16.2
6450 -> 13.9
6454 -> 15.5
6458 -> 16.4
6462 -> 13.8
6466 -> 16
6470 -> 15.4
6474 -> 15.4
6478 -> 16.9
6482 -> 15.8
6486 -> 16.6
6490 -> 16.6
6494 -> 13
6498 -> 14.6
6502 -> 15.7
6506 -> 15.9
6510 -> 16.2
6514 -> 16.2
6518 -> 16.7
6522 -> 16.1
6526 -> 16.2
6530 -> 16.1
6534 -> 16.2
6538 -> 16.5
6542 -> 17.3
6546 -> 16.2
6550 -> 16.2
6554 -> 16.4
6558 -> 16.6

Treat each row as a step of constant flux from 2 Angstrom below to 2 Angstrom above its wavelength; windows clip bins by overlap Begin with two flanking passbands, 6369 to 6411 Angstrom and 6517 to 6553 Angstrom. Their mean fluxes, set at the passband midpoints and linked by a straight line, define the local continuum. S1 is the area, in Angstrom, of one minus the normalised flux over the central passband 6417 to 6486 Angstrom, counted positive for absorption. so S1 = 0.3 Angstrom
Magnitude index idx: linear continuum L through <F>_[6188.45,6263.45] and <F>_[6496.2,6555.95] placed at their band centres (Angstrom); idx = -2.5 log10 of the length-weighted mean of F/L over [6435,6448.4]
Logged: 0.03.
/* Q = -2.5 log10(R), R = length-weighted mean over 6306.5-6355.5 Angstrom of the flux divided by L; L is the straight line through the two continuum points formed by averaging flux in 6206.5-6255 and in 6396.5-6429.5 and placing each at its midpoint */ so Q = -0.02 mag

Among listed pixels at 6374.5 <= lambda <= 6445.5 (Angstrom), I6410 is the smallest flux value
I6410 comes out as 14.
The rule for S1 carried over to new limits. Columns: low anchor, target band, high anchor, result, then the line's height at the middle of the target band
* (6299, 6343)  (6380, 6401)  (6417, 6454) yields 0.7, 15.3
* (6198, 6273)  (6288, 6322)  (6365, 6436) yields -0.3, 14.9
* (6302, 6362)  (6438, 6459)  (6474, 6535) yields 0.4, 15.7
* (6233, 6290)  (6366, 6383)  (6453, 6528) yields -0.3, 15.1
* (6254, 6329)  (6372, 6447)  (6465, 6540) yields 0.7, 15.4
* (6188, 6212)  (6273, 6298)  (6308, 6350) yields 0.5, 15.2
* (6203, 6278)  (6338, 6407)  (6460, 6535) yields 0.2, 15.2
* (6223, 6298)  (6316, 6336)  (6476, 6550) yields -0.3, 14.9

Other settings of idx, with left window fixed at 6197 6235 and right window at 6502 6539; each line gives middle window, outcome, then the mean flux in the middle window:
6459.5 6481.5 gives 0.030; 15.5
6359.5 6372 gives 0.026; 15.1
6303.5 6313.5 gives -0.013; 15.4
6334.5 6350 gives 0.010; 15.3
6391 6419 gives 0.045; 15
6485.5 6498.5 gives 0.067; 15.1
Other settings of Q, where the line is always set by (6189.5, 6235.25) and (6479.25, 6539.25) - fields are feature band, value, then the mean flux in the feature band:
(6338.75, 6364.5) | 0.01 mag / 15.2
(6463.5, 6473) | 0.01 mag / 15.6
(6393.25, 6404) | 0.06 mag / 14.6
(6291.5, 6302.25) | 0.05 mag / 14.4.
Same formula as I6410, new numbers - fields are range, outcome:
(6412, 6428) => 15.1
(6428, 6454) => 13.9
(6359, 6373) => 14.4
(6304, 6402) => 14.2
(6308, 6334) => 14.6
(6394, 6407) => 14.3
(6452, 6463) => 13.8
